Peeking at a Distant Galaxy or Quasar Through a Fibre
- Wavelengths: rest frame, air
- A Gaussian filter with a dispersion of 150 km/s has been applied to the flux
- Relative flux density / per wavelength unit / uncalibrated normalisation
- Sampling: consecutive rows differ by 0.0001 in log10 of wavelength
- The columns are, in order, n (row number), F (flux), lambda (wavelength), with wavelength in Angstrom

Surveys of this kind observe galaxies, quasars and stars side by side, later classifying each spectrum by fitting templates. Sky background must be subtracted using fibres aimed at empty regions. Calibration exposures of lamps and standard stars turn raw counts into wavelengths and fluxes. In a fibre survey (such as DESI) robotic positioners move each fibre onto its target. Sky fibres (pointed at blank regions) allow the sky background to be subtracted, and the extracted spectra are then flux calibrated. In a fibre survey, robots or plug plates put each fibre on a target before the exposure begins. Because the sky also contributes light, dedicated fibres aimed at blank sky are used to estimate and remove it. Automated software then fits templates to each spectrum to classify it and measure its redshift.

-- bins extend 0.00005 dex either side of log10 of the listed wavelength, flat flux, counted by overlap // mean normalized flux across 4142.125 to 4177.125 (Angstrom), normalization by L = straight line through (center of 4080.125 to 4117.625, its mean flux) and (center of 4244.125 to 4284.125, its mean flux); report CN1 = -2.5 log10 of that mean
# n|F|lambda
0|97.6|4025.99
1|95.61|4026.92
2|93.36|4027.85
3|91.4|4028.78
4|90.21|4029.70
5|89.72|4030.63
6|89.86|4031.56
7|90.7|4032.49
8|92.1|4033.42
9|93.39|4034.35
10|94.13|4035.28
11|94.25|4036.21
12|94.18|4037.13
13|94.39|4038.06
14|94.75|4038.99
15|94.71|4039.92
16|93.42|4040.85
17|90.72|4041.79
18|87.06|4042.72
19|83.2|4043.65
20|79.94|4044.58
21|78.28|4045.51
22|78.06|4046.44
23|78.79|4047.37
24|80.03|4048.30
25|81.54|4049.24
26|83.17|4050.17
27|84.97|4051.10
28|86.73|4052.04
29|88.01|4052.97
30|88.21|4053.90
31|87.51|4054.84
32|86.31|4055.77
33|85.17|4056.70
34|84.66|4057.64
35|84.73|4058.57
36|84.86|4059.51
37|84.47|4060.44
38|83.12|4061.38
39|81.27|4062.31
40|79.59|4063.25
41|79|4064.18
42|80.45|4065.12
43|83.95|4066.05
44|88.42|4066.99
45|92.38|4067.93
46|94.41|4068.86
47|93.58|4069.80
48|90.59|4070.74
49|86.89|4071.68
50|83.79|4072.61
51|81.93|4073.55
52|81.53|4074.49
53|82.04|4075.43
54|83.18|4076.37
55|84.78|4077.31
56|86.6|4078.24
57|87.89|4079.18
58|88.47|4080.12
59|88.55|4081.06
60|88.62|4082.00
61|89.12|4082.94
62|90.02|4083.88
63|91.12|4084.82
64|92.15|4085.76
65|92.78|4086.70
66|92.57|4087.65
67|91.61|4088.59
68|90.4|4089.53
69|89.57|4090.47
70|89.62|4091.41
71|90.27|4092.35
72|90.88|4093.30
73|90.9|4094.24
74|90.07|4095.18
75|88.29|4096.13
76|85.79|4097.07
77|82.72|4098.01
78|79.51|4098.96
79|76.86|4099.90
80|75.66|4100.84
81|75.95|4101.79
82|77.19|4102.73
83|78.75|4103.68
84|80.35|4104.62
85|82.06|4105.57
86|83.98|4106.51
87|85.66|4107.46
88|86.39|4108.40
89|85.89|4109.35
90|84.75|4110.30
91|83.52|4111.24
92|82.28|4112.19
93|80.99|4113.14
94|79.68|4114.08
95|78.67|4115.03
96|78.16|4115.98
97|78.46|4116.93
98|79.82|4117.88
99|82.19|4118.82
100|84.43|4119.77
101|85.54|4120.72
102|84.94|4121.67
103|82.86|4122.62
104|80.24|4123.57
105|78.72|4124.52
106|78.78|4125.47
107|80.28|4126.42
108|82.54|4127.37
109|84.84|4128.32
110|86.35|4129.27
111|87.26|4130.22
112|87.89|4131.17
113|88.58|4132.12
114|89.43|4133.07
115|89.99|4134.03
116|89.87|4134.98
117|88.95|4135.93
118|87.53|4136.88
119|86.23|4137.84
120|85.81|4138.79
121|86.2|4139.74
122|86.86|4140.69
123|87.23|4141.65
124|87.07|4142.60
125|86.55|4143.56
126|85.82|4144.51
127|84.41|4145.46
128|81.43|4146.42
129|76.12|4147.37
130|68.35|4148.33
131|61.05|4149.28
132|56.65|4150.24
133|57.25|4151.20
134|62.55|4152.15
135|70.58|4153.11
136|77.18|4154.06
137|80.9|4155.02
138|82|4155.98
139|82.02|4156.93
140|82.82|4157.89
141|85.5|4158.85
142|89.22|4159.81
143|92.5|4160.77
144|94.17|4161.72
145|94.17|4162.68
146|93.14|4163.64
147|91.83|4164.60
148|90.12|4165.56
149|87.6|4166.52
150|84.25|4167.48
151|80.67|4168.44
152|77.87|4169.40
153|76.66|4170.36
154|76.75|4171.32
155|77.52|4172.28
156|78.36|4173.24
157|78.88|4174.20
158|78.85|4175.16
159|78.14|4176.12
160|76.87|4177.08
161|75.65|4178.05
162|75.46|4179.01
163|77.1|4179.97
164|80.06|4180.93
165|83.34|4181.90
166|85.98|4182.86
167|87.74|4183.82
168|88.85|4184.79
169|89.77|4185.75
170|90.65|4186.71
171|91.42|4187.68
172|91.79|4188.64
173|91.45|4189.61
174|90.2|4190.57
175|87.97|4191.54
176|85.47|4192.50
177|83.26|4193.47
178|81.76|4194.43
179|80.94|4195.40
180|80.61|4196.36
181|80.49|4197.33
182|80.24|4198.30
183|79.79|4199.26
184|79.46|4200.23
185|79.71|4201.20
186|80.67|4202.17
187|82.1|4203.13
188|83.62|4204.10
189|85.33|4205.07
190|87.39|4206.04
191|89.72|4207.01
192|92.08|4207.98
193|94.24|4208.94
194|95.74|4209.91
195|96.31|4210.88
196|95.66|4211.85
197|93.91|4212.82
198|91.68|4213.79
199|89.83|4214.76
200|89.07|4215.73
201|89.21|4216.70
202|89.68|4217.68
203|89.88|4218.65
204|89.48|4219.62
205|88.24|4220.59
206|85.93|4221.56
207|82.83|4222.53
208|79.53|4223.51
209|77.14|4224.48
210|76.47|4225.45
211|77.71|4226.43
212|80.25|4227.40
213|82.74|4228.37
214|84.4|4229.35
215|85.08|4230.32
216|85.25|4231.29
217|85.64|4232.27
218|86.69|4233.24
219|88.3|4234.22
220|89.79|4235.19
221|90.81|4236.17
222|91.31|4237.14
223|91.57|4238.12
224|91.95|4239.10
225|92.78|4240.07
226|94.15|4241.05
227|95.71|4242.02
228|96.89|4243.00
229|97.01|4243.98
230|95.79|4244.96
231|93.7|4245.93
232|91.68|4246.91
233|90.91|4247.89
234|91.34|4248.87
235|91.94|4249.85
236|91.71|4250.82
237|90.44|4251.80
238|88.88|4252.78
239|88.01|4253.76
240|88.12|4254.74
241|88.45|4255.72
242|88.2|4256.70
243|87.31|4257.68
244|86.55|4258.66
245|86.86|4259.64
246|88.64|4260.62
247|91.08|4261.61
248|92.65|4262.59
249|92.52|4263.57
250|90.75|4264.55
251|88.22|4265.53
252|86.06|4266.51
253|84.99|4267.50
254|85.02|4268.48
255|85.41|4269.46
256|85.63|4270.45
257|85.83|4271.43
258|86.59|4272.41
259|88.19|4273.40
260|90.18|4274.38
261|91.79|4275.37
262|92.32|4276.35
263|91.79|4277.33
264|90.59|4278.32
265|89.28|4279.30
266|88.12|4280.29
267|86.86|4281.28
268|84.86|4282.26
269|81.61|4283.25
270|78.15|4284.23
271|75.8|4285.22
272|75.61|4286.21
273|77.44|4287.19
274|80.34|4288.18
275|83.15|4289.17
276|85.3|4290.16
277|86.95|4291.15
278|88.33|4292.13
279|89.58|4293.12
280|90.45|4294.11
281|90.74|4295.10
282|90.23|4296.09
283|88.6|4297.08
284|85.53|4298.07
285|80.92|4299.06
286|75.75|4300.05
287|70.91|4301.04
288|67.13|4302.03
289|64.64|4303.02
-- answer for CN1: 0.08 mag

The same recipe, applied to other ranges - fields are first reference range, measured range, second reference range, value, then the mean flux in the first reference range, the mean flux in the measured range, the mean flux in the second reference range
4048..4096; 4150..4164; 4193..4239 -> 0.08 mag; 86.9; 80.3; 86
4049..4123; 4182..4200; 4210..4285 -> 0.02 mag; 85.1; 85.9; 88.5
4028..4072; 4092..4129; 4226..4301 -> 0.06 mag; 87.2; 82.5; 87.7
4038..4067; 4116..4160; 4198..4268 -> 0.07 mag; 84.8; 81.4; 88.3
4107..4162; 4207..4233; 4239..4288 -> -0.01 mag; 82.1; 87.3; 88.6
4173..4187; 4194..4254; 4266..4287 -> -0.05 mag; 81.7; 87.8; 85.8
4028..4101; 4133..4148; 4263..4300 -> 0.01 mag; 87.2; 85.9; 86.2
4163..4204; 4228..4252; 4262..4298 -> -0.07 mag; 83.1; 90.8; 86.7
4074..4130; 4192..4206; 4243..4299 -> 0.06 mag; 84.5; 81.9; 87.9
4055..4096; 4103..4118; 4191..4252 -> 0.07 mag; 87.3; 81.8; 87.6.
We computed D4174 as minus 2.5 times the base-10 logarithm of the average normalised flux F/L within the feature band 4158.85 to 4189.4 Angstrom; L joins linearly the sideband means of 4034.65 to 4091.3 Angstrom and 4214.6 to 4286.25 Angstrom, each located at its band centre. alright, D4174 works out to 0.04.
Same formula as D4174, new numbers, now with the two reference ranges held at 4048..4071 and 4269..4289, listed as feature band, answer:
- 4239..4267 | -0.07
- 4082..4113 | 0.00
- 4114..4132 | 0.04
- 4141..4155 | 0.14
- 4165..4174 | 0.06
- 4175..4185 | 0.06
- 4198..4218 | -0.03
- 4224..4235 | 0.03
